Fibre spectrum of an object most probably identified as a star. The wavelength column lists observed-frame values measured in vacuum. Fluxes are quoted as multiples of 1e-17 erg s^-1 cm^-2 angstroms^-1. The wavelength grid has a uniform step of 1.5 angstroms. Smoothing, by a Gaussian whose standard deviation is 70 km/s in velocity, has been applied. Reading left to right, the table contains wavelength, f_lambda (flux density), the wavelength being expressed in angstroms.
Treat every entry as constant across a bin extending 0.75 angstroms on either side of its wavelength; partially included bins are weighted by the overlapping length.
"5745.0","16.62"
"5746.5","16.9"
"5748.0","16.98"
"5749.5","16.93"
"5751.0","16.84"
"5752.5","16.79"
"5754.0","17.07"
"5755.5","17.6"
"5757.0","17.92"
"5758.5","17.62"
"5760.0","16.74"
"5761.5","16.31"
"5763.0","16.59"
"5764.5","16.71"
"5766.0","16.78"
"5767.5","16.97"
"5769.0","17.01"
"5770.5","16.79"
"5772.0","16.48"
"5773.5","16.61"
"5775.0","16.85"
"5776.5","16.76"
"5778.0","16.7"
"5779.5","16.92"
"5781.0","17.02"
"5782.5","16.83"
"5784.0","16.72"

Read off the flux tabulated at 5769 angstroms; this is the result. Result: 17.01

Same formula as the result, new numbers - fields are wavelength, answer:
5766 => 16.78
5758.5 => 17.62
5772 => 16.48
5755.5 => 17.6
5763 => 16.59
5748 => 16.98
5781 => 17.02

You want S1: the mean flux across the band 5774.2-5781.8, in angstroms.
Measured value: 16.8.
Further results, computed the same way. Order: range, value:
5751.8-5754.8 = 16.9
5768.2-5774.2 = 16.7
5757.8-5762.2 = 16.9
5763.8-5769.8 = 16.9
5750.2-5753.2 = 16.8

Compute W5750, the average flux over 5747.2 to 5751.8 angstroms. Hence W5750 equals 16.9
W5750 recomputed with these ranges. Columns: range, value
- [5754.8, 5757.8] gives 17.8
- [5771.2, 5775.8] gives 16.6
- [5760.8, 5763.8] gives 16.5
